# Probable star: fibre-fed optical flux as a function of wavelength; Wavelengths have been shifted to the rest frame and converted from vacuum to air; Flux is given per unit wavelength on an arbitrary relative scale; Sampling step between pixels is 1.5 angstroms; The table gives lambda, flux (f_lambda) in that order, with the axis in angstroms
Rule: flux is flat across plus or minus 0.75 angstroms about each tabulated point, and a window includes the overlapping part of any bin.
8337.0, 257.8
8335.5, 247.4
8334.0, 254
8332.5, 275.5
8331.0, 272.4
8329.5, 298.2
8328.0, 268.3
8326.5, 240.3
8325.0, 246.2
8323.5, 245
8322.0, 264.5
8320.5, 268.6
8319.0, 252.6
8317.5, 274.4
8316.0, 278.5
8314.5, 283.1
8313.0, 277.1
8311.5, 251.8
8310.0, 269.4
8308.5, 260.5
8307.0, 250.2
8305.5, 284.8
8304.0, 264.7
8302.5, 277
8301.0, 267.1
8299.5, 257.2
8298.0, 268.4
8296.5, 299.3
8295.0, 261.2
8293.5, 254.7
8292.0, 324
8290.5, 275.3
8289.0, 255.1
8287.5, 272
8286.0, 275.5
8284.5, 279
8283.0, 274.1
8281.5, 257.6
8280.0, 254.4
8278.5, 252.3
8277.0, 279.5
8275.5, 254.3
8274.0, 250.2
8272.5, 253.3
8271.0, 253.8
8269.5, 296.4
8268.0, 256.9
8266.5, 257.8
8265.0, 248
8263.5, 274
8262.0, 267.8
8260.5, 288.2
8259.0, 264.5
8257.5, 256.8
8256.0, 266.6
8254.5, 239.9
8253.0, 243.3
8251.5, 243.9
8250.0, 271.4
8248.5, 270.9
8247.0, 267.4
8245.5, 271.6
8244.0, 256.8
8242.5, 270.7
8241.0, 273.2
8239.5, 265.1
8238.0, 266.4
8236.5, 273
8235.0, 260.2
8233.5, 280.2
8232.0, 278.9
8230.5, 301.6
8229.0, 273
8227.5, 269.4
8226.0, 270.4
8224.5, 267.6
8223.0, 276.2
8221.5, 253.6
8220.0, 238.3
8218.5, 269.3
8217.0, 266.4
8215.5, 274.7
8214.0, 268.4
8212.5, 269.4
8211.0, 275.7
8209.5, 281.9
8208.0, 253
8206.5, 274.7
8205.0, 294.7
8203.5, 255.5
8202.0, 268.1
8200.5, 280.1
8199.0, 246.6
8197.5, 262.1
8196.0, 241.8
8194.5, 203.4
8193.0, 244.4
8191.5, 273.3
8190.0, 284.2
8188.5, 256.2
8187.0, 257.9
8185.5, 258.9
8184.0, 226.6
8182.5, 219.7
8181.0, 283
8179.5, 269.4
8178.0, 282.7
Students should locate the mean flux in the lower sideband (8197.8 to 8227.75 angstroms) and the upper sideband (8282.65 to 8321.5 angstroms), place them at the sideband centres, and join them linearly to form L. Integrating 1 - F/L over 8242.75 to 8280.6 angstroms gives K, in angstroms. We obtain 1.1 angstroms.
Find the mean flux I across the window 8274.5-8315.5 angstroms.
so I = 270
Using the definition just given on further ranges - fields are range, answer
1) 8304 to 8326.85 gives 264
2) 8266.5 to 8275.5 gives 261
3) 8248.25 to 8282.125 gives 261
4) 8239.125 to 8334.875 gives 266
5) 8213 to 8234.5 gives 270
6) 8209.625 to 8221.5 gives 266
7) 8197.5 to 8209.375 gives 268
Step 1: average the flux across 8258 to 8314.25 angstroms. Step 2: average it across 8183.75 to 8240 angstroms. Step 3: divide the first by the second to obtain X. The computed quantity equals 1.0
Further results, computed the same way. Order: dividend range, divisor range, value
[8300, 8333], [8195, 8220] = 1.00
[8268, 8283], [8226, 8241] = 0.96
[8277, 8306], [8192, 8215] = 1.04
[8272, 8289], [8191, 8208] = 1.02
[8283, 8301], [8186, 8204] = 1.07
